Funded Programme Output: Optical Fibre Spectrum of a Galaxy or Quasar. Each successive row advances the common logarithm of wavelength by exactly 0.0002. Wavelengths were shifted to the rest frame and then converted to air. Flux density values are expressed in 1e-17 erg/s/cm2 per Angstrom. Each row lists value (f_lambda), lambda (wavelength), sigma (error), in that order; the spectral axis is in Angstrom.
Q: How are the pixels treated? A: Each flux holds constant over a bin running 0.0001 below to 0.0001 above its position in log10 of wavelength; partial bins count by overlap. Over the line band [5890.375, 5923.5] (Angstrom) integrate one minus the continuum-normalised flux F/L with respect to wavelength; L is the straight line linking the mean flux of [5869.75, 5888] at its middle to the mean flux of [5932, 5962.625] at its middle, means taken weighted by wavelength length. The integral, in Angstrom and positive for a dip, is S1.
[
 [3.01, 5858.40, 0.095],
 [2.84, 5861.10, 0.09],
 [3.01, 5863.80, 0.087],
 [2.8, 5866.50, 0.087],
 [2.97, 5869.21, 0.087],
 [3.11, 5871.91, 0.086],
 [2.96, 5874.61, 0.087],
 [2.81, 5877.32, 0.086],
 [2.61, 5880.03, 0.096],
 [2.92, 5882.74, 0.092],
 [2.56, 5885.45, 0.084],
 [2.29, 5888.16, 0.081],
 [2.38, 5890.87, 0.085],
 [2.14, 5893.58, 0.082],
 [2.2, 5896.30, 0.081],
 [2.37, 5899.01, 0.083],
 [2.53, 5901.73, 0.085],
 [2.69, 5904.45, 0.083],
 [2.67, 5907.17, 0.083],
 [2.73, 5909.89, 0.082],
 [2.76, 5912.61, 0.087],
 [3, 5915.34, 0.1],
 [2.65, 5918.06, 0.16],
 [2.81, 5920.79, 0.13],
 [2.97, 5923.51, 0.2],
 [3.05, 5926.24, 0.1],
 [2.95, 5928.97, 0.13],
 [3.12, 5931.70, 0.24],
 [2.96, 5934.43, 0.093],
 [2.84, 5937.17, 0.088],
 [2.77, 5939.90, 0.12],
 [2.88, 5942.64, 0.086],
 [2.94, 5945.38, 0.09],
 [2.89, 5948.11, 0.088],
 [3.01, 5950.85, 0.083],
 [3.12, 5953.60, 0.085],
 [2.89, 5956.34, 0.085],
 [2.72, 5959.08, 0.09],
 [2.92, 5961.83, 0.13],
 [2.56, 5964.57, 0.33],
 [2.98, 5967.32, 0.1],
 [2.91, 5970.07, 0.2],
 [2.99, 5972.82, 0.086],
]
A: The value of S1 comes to 2.9 Angstrom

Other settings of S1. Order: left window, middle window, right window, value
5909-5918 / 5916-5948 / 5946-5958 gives -0.2 Angstrom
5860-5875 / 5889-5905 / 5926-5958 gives 3.2 Angstrom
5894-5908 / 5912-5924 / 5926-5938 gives -0.4 Angstrom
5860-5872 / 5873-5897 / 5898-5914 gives 2.0 Angstrom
